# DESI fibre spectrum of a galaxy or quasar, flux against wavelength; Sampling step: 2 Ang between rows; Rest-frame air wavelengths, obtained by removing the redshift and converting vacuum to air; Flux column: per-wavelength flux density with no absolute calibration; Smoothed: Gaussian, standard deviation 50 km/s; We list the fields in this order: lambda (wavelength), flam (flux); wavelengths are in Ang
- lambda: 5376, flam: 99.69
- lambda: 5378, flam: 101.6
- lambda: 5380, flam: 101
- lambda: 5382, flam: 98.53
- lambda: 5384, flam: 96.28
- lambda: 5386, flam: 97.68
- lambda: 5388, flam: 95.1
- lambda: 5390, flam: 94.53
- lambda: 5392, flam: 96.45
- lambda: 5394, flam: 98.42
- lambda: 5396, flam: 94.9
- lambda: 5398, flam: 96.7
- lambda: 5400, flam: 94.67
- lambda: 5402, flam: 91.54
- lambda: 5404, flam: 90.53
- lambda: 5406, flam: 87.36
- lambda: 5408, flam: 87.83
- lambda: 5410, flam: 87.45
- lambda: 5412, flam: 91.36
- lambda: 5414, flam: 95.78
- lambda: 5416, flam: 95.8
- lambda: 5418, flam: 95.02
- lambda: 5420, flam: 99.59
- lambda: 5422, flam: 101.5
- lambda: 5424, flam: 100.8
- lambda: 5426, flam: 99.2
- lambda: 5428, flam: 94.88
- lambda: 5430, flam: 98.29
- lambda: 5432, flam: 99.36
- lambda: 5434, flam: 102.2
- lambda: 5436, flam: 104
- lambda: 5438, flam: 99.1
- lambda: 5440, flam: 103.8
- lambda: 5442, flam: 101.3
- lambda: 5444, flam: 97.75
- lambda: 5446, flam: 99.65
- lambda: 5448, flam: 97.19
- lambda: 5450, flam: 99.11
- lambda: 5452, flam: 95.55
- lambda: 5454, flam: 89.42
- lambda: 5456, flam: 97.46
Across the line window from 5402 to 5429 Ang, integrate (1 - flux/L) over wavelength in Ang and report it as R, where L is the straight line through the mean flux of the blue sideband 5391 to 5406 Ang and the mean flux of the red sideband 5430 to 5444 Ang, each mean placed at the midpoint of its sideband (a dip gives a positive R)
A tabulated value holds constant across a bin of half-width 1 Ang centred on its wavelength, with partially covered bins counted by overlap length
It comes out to 0.8 Ang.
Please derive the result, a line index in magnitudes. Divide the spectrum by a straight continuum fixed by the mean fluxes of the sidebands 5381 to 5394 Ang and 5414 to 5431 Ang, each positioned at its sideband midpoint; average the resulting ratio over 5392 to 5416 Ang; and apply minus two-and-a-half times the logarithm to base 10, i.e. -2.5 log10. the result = 0.05 mag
